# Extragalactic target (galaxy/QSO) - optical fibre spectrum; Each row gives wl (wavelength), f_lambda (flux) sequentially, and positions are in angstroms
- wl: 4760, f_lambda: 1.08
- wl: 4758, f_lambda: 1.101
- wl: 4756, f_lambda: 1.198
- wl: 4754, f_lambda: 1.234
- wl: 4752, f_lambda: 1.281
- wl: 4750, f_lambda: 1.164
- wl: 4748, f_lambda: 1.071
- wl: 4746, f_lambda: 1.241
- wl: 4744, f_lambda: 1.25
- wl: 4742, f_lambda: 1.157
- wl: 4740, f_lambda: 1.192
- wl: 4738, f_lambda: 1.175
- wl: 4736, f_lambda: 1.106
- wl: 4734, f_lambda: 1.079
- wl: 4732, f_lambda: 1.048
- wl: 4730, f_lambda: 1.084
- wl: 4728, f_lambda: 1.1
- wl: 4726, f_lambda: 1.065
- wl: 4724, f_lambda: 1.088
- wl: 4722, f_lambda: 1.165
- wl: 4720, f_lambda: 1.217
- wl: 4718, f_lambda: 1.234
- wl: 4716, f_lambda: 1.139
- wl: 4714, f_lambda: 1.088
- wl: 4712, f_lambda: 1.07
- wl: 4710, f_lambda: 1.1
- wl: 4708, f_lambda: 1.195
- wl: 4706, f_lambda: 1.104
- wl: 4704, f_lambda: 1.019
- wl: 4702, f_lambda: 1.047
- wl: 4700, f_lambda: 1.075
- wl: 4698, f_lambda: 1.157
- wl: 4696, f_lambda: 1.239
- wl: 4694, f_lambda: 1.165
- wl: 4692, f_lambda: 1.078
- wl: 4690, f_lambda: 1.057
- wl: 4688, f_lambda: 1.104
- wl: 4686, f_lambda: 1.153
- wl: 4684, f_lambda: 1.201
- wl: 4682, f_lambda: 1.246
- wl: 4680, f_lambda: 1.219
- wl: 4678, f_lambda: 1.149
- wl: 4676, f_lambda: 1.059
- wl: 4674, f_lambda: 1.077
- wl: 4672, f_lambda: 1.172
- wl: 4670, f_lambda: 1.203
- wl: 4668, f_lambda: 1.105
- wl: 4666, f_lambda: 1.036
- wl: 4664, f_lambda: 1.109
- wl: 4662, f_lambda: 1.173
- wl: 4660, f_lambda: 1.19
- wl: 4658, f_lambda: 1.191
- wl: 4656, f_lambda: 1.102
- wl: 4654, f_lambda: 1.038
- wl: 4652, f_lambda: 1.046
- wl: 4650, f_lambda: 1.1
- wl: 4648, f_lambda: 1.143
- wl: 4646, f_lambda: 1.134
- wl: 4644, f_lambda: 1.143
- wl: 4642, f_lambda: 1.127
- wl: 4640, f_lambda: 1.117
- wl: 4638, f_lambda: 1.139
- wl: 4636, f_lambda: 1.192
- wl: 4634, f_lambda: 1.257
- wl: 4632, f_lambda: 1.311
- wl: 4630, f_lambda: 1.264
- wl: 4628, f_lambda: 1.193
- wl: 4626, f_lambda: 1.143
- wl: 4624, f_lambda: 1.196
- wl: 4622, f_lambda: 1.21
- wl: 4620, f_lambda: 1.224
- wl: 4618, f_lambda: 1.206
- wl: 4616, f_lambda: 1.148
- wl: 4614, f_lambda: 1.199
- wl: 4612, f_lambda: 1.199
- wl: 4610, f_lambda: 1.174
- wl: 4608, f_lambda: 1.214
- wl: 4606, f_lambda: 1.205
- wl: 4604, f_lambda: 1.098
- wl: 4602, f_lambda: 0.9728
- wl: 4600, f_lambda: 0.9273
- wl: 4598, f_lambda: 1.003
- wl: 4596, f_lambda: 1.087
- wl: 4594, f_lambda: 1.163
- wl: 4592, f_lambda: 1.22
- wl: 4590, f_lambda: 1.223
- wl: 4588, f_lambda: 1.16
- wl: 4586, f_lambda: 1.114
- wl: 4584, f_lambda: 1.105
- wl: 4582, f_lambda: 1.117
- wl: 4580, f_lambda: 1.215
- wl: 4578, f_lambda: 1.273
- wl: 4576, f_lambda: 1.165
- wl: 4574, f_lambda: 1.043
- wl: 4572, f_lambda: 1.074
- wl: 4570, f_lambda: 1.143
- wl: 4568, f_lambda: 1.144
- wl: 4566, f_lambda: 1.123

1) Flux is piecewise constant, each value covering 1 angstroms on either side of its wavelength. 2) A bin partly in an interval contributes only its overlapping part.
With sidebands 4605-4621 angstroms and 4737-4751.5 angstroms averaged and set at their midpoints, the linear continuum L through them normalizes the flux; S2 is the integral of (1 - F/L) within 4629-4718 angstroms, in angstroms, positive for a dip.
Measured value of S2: 3.85 angstroms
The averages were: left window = 1.2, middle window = 1.14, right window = 1.18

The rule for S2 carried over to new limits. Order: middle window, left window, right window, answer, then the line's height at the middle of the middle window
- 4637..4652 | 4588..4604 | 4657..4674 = 0.1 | 1.13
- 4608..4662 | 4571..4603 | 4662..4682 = -2.1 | 1.13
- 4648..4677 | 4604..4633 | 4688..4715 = 0.9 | 1.15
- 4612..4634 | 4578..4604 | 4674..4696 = -1.7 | 1.12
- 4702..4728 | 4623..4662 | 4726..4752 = 0.6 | 1.15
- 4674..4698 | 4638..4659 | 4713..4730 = -0.5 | 1.12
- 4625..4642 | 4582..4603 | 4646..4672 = -1.3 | 1.11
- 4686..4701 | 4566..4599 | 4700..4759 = 0.1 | 1.14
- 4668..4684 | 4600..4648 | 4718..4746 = -0.1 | 1.16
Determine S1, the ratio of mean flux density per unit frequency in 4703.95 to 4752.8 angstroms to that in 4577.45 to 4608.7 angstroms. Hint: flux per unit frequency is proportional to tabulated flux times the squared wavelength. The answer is 1.07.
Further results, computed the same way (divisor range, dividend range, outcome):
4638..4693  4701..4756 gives 1.04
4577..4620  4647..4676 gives 1.00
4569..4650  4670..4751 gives 1.03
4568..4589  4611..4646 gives 1.07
